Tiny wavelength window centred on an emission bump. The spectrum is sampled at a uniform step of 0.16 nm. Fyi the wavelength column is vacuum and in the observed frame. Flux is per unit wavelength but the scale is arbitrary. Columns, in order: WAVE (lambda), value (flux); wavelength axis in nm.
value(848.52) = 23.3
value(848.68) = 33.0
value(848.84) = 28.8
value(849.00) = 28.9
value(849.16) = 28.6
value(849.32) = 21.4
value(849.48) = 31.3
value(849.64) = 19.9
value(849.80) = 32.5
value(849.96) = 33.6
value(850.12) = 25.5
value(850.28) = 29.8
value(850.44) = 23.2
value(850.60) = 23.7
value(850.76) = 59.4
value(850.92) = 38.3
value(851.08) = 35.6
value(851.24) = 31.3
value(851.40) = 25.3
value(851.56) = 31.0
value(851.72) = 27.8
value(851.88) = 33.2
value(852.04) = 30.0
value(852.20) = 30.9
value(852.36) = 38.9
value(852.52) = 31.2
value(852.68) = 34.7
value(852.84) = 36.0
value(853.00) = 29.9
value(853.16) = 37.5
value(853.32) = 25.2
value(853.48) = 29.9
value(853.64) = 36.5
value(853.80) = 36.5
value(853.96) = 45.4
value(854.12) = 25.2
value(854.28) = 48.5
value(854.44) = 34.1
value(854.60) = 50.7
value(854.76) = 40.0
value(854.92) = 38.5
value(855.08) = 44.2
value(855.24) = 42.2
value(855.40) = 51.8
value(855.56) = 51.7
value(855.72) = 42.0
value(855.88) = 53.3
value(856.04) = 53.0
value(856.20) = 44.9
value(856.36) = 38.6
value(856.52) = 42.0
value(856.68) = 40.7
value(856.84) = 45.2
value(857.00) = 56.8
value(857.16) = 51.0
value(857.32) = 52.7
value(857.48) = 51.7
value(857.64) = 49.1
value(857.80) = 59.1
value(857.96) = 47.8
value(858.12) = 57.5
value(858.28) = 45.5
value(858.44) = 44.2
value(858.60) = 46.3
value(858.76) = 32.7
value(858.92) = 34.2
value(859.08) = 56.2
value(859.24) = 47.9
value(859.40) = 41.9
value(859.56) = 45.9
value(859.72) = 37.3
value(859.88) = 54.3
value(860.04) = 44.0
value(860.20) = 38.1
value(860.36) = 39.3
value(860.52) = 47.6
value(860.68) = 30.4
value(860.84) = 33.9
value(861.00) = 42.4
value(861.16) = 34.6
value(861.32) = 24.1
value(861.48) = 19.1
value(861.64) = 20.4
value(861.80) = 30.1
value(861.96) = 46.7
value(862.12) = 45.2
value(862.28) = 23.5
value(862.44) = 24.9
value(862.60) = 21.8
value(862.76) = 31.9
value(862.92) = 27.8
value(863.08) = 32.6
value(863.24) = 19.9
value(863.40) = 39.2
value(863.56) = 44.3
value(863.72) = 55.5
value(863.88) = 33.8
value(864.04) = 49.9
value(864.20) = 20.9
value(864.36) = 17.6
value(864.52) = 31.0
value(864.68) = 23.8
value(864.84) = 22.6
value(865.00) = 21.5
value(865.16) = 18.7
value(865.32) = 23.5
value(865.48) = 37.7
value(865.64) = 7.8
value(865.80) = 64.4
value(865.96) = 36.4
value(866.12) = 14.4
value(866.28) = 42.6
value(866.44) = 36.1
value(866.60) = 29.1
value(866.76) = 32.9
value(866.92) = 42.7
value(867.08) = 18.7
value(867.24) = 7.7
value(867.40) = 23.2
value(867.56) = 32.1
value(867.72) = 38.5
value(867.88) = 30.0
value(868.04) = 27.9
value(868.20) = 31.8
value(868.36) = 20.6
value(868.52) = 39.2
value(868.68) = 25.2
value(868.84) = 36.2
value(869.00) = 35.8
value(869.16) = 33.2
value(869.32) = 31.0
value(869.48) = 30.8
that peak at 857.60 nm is Mg II 2798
